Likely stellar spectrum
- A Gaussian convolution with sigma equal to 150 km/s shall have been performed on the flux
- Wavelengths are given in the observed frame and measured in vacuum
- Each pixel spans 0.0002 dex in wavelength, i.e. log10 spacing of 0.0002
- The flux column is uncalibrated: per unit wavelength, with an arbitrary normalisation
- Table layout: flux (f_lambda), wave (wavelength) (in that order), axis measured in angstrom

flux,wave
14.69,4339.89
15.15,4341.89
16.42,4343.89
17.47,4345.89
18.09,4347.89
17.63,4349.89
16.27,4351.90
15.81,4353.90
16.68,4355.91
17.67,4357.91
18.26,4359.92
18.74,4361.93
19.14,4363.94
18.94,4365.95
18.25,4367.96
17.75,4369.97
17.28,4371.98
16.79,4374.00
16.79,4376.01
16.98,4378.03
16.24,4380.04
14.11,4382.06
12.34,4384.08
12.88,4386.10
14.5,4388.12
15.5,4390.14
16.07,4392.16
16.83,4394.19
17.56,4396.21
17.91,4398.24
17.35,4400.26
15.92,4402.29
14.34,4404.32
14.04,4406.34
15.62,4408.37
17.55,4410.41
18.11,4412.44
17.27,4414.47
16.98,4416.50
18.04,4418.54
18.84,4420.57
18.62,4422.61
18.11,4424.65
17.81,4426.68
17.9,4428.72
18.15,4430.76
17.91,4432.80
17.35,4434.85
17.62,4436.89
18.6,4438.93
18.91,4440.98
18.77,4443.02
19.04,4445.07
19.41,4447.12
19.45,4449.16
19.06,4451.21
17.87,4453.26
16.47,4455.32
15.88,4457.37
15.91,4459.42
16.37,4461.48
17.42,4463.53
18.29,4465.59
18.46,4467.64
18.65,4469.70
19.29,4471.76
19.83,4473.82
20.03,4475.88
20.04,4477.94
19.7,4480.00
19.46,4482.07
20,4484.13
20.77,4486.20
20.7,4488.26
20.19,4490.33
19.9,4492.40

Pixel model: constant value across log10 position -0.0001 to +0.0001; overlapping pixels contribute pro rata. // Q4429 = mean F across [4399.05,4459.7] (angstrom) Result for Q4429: 17.6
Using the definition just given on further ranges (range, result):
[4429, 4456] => 18.4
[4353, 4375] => 17.8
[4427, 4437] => 17.8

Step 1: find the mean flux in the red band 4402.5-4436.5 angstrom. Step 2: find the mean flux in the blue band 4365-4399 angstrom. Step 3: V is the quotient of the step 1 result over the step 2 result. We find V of 1.1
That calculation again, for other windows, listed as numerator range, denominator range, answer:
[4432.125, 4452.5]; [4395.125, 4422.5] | 1.10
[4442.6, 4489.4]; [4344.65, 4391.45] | 1.12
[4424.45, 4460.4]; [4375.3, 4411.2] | 1.15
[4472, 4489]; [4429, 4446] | 1.10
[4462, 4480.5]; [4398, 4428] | 1.11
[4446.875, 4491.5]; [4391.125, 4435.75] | 1.09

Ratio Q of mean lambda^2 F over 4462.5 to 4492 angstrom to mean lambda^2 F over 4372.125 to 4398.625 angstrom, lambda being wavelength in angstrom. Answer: 1.3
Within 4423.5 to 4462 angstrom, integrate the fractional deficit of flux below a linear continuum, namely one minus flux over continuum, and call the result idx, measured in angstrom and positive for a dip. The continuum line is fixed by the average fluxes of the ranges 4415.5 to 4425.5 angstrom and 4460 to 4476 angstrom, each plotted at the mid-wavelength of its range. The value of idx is 0.6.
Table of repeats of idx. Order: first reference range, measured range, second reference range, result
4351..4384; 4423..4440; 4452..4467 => -1.0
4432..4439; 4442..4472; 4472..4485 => 1.3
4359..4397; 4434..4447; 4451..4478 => -0.6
